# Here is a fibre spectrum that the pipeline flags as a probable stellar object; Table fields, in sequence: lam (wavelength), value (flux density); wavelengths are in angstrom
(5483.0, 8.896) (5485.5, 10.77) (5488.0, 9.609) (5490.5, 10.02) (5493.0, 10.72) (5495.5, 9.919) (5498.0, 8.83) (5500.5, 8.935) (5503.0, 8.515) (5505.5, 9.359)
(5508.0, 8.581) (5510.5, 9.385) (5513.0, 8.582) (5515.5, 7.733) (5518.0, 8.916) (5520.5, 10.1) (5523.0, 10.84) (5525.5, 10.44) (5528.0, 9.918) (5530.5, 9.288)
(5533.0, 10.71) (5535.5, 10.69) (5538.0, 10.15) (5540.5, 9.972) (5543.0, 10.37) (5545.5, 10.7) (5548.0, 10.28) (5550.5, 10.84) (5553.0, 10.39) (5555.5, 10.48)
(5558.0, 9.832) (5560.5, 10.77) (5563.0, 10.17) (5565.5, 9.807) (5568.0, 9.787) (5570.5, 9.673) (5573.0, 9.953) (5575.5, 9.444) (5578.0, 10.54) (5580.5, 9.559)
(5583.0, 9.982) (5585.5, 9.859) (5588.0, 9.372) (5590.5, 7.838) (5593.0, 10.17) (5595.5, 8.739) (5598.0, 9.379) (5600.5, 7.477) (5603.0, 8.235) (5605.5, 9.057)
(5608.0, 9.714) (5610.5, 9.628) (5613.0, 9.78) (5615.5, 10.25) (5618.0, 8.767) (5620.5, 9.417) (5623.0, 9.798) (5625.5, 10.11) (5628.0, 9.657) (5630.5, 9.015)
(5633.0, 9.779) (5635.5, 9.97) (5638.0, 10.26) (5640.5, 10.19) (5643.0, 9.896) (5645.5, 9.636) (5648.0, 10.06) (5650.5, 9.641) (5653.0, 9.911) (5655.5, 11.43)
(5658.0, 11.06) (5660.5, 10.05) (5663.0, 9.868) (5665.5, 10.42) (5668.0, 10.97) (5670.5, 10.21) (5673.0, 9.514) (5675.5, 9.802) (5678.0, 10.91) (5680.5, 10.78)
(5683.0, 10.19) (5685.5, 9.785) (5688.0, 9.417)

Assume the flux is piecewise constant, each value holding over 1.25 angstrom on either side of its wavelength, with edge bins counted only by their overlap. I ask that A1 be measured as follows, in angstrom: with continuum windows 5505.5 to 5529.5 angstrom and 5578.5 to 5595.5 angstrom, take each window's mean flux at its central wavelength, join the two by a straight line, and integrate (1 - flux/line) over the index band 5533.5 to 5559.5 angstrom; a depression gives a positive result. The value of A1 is -2.7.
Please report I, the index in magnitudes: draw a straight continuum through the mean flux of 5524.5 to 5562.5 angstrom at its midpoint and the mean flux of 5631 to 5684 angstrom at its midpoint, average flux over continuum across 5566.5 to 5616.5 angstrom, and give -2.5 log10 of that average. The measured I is 0.09 mag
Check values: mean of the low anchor 10.3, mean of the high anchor 10.2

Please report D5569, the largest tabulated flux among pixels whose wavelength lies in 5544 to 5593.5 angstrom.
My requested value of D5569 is 10.84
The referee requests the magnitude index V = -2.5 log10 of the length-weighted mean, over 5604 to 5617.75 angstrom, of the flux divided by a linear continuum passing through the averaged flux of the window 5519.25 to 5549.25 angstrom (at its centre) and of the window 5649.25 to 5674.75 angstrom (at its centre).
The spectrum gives 0.08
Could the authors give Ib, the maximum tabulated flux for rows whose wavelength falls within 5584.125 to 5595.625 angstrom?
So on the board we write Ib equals 10.17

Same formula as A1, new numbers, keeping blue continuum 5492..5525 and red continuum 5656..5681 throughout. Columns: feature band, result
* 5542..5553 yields -1.1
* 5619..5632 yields 0.6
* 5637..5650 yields 0.3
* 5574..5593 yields 0.4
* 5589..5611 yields 2.2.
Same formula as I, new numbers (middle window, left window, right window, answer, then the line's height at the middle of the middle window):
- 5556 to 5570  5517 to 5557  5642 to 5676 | 0.02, 10.2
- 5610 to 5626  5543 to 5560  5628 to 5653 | 0.03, 9.98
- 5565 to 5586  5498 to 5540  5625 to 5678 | -0.01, 9.75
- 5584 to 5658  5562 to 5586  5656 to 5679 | 0.06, 10.1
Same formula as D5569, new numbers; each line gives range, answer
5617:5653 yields 10.26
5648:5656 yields 11.43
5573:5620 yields 10.54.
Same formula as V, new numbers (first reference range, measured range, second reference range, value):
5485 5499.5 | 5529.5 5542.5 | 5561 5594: -0.04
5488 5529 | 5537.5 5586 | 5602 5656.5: -0.06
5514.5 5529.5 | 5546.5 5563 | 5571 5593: -0.08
